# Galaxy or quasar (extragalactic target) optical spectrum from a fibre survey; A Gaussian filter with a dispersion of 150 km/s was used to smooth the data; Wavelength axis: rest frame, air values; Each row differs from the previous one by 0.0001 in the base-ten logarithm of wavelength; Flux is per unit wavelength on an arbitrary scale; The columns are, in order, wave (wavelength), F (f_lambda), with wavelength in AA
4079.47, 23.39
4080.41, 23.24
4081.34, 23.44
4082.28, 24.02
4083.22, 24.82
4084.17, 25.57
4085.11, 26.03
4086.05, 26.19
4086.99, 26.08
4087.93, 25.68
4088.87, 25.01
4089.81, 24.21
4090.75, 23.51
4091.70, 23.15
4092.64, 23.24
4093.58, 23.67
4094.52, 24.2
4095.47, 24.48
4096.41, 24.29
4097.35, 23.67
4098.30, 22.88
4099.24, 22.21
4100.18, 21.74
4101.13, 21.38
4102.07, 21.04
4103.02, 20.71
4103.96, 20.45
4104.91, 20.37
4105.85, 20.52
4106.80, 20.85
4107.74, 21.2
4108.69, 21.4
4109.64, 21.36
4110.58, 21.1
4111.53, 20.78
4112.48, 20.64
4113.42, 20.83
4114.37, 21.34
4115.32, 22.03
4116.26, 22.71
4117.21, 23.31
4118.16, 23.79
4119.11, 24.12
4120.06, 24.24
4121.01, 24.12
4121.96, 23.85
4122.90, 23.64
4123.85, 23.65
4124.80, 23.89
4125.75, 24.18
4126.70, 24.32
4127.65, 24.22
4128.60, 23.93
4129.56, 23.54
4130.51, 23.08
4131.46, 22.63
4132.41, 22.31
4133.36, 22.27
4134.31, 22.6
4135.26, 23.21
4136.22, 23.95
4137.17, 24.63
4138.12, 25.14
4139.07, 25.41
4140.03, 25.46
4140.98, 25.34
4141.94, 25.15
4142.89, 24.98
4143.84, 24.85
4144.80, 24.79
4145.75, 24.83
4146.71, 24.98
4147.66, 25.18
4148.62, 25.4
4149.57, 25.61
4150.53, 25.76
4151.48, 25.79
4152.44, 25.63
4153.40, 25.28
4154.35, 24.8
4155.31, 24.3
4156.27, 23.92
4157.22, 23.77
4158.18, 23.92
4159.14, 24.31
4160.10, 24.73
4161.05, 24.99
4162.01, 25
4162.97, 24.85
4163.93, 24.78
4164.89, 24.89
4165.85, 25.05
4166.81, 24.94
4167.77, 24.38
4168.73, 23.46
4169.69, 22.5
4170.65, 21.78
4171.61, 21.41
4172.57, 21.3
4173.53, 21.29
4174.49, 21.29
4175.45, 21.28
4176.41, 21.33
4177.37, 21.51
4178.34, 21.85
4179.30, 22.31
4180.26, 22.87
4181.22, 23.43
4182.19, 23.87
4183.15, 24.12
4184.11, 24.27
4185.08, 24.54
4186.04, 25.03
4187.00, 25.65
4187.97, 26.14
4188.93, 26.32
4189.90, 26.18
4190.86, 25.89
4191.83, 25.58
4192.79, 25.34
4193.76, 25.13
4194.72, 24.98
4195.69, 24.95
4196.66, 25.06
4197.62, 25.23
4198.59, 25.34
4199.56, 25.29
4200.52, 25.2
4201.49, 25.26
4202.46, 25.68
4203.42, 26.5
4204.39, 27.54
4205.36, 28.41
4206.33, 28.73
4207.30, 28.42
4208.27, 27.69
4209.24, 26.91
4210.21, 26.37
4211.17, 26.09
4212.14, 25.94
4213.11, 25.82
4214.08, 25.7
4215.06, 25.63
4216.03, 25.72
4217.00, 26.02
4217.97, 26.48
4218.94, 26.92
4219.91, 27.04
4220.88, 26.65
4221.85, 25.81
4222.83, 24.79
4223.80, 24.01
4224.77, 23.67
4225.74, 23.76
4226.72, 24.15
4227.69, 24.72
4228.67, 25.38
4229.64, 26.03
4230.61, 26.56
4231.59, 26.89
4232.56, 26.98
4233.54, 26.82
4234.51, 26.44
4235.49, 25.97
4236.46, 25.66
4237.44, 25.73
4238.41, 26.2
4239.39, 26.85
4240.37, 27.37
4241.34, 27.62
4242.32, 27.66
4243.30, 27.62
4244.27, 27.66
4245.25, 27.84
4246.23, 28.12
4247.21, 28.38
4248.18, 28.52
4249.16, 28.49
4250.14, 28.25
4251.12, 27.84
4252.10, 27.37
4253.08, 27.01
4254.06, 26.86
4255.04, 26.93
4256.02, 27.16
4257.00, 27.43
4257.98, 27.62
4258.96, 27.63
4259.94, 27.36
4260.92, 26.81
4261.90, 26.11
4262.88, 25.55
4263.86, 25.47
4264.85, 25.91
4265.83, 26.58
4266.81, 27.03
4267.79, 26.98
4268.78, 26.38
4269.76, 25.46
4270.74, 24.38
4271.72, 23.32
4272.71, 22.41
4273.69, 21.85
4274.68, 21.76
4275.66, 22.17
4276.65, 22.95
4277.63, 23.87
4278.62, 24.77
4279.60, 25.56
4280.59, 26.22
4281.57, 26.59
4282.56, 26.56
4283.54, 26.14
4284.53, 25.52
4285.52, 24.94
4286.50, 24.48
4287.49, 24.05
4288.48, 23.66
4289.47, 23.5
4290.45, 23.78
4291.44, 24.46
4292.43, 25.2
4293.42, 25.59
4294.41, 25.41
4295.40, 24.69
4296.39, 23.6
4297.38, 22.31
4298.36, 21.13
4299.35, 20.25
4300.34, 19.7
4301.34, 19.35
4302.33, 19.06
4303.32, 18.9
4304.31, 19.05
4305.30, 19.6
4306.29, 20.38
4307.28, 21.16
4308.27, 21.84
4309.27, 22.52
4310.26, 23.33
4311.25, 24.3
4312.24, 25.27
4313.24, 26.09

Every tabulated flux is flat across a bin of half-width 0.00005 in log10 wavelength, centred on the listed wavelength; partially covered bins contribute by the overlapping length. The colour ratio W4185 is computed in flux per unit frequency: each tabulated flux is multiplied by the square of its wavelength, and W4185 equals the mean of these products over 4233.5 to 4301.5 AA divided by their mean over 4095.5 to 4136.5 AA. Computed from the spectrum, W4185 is 1.22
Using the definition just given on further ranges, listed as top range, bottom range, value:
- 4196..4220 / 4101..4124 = 1.26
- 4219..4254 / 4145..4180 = 1.16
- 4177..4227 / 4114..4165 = 1.08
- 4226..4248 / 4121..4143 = 1.17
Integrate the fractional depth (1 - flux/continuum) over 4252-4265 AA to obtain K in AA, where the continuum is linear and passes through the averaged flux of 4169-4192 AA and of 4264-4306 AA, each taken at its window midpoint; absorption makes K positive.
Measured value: -1.8 AA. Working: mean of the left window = 23.4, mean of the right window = 23.7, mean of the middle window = 26.8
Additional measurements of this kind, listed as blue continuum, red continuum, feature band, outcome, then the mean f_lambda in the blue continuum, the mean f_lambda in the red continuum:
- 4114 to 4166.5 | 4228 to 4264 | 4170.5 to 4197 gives 1.7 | 24.3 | 27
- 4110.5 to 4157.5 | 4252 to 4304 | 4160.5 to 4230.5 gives -2.0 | 23.9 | 24.6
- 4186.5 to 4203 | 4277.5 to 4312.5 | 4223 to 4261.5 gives -3.7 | 25.5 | 23.2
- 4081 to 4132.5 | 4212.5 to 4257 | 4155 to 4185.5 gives 1.7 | 23.1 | 26.5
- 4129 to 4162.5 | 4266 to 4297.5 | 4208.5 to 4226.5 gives -0.9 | 24.5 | 24.6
